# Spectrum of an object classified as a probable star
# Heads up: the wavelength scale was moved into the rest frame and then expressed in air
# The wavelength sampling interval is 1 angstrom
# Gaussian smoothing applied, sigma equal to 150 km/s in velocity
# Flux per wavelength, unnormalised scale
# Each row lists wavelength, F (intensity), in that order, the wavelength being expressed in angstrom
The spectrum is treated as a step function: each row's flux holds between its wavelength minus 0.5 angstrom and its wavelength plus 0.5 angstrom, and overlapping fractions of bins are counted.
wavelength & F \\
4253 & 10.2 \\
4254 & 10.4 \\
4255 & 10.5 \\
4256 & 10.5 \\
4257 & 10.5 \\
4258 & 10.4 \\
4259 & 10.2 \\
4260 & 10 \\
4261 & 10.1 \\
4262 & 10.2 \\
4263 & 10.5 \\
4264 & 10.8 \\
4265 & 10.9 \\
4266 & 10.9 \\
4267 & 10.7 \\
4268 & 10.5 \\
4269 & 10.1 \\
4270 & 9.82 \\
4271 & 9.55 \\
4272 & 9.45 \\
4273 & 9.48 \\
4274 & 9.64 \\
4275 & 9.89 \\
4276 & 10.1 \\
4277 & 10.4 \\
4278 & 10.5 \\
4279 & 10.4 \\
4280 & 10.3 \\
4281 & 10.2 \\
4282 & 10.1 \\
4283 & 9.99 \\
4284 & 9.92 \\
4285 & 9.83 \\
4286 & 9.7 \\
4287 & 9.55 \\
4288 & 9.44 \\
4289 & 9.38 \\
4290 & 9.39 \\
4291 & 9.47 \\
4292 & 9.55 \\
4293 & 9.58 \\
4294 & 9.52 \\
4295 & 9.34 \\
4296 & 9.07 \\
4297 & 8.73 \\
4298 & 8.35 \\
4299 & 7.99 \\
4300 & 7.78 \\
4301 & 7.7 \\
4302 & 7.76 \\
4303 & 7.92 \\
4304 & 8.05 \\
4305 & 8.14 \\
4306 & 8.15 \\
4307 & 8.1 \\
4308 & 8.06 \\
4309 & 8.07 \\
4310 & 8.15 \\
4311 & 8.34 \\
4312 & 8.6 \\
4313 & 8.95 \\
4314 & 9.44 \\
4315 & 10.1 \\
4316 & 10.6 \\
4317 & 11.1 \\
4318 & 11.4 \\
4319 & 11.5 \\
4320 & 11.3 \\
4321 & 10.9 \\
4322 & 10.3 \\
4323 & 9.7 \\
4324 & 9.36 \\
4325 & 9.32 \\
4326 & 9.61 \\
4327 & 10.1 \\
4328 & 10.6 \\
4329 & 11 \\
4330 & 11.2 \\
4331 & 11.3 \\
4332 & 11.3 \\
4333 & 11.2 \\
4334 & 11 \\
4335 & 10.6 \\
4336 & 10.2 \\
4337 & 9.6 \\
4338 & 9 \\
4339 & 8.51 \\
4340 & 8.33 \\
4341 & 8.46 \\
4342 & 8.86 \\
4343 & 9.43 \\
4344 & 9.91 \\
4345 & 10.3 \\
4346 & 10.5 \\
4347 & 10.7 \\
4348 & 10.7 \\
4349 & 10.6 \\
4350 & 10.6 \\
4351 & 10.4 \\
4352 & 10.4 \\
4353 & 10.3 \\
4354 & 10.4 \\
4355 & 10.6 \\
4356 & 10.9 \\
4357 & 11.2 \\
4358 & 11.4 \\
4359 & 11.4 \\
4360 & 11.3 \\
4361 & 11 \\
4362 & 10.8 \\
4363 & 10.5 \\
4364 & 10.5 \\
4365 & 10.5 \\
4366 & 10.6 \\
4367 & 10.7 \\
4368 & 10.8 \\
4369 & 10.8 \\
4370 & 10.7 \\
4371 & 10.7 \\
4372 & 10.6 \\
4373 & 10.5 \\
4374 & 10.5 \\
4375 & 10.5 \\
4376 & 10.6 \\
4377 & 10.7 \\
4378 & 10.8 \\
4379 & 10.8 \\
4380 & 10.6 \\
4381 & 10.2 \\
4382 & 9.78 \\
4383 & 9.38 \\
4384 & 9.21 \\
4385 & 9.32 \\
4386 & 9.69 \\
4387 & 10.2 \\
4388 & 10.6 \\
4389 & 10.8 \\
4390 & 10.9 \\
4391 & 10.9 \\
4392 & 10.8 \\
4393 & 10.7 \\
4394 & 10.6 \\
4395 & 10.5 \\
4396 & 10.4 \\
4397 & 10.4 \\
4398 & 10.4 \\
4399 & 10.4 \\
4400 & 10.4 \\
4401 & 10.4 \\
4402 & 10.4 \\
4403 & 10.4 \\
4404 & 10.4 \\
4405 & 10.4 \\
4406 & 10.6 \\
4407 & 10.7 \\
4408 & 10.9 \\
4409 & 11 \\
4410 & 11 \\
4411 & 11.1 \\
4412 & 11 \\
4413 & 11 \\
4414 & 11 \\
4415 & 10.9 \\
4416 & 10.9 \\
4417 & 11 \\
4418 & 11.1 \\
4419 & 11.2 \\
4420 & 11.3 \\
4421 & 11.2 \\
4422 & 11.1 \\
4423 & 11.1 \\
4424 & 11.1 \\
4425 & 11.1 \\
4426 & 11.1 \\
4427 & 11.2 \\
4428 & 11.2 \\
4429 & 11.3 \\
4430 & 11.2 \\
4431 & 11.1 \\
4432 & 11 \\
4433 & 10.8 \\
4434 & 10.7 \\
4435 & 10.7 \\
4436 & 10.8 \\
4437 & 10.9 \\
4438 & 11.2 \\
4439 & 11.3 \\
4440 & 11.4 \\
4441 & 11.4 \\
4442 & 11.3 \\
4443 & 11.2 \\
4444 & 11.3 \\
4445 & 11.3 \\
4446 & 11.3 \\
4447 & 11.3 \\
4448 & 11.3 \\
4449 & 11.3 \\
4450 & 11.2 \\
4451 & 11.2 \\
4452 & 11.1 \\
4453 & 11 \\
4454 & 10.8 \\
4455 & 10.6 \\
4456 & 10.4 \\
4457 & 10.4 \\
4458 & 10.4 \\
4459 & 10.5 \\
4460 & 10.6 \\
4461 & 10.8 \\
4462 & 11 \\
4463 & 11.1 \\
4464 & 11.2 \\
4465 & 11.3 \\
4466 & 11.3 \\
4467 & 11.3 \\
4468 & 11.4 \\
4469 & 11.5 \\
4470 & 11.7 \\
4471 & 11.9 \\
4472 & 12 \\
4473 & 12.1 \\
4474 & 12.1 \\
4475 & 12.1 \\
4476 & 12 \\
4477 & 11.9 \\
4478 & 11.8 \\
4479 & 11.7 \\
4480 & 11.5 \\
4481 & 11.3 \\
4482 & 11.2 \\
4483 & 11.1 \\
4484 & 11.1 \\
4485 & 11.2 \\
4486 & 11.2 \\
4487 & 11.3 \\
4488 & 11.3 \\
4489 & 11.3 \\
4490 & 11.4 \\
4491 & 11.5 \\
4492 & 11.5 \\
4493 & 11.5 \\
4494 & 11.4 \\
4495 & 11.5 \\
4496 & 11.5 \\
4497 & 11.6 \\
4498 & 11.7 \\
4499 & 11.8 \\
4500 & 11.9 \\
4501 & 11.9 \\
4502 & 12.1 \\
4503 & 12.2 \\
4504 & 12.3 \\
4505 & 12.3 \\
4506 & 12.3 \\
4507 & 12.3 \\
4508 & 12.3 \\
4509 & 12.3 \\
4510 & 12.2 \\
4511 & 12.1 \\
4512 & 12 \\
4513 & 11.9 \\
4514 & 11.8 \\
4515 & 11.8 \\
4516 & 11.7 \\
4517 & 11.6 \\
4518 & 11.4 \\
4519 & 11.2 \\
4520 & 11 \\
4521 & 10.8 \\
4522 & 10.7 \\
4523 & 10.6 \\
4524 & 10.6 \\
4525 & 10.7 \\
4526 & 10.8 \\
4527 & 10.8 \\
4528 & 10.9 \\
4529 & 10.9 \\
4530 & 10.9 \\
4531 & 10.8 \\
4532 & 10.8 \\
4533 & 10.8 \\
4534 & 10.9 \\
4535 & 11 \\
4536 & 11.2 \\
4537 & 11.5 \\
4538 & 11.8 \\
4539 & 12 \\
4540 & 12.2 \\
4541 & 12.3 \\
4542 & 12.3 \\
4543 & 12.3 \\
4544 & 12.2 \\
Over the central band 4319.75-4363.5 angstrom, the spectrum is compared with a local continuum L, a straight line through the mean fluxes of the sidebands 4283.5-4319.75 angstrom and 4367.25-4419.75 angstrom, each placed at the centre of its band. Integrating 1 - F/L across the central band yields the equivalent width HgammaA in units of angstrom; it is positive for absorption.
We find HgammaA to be -2.7 angstrom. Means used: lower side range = 9.09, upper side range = 10.6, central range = 10.3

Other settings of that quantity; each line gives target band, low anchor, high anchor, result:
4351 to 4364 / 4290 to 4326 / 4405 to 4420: -1.1 angstrom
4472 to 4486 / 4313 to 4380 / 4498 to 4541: -0.4 angstrom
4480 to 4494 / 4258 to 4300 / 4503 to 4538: -0.2 angstrom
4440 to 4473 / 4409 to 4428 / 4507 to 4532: 0.1 angstrom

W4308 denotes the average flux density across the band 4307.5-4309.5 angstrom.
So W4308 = 8.07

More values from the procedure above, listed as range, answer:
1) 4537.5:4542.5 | 12.1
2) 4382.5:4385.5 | 9.3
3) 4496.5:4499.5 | 11.7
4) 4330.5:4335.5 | 11.1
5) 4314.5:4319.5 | 10.9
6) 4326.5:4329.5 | 10.6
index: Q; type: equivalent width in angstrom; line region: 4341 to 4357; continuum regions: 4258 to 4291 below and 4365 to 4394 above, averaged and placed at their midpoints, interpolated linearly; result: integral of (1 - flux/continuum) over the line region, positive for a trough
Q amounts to 0.09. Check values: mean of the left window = 10.1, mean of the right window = 10.4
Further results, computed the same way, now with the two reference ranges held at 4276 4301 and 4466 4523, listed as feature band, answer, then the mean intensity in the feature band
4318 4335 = -1.3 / 10.6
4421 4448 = -0.3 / 11.1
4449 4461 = 0.5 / 10.8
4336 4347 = 0.7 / 9.4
